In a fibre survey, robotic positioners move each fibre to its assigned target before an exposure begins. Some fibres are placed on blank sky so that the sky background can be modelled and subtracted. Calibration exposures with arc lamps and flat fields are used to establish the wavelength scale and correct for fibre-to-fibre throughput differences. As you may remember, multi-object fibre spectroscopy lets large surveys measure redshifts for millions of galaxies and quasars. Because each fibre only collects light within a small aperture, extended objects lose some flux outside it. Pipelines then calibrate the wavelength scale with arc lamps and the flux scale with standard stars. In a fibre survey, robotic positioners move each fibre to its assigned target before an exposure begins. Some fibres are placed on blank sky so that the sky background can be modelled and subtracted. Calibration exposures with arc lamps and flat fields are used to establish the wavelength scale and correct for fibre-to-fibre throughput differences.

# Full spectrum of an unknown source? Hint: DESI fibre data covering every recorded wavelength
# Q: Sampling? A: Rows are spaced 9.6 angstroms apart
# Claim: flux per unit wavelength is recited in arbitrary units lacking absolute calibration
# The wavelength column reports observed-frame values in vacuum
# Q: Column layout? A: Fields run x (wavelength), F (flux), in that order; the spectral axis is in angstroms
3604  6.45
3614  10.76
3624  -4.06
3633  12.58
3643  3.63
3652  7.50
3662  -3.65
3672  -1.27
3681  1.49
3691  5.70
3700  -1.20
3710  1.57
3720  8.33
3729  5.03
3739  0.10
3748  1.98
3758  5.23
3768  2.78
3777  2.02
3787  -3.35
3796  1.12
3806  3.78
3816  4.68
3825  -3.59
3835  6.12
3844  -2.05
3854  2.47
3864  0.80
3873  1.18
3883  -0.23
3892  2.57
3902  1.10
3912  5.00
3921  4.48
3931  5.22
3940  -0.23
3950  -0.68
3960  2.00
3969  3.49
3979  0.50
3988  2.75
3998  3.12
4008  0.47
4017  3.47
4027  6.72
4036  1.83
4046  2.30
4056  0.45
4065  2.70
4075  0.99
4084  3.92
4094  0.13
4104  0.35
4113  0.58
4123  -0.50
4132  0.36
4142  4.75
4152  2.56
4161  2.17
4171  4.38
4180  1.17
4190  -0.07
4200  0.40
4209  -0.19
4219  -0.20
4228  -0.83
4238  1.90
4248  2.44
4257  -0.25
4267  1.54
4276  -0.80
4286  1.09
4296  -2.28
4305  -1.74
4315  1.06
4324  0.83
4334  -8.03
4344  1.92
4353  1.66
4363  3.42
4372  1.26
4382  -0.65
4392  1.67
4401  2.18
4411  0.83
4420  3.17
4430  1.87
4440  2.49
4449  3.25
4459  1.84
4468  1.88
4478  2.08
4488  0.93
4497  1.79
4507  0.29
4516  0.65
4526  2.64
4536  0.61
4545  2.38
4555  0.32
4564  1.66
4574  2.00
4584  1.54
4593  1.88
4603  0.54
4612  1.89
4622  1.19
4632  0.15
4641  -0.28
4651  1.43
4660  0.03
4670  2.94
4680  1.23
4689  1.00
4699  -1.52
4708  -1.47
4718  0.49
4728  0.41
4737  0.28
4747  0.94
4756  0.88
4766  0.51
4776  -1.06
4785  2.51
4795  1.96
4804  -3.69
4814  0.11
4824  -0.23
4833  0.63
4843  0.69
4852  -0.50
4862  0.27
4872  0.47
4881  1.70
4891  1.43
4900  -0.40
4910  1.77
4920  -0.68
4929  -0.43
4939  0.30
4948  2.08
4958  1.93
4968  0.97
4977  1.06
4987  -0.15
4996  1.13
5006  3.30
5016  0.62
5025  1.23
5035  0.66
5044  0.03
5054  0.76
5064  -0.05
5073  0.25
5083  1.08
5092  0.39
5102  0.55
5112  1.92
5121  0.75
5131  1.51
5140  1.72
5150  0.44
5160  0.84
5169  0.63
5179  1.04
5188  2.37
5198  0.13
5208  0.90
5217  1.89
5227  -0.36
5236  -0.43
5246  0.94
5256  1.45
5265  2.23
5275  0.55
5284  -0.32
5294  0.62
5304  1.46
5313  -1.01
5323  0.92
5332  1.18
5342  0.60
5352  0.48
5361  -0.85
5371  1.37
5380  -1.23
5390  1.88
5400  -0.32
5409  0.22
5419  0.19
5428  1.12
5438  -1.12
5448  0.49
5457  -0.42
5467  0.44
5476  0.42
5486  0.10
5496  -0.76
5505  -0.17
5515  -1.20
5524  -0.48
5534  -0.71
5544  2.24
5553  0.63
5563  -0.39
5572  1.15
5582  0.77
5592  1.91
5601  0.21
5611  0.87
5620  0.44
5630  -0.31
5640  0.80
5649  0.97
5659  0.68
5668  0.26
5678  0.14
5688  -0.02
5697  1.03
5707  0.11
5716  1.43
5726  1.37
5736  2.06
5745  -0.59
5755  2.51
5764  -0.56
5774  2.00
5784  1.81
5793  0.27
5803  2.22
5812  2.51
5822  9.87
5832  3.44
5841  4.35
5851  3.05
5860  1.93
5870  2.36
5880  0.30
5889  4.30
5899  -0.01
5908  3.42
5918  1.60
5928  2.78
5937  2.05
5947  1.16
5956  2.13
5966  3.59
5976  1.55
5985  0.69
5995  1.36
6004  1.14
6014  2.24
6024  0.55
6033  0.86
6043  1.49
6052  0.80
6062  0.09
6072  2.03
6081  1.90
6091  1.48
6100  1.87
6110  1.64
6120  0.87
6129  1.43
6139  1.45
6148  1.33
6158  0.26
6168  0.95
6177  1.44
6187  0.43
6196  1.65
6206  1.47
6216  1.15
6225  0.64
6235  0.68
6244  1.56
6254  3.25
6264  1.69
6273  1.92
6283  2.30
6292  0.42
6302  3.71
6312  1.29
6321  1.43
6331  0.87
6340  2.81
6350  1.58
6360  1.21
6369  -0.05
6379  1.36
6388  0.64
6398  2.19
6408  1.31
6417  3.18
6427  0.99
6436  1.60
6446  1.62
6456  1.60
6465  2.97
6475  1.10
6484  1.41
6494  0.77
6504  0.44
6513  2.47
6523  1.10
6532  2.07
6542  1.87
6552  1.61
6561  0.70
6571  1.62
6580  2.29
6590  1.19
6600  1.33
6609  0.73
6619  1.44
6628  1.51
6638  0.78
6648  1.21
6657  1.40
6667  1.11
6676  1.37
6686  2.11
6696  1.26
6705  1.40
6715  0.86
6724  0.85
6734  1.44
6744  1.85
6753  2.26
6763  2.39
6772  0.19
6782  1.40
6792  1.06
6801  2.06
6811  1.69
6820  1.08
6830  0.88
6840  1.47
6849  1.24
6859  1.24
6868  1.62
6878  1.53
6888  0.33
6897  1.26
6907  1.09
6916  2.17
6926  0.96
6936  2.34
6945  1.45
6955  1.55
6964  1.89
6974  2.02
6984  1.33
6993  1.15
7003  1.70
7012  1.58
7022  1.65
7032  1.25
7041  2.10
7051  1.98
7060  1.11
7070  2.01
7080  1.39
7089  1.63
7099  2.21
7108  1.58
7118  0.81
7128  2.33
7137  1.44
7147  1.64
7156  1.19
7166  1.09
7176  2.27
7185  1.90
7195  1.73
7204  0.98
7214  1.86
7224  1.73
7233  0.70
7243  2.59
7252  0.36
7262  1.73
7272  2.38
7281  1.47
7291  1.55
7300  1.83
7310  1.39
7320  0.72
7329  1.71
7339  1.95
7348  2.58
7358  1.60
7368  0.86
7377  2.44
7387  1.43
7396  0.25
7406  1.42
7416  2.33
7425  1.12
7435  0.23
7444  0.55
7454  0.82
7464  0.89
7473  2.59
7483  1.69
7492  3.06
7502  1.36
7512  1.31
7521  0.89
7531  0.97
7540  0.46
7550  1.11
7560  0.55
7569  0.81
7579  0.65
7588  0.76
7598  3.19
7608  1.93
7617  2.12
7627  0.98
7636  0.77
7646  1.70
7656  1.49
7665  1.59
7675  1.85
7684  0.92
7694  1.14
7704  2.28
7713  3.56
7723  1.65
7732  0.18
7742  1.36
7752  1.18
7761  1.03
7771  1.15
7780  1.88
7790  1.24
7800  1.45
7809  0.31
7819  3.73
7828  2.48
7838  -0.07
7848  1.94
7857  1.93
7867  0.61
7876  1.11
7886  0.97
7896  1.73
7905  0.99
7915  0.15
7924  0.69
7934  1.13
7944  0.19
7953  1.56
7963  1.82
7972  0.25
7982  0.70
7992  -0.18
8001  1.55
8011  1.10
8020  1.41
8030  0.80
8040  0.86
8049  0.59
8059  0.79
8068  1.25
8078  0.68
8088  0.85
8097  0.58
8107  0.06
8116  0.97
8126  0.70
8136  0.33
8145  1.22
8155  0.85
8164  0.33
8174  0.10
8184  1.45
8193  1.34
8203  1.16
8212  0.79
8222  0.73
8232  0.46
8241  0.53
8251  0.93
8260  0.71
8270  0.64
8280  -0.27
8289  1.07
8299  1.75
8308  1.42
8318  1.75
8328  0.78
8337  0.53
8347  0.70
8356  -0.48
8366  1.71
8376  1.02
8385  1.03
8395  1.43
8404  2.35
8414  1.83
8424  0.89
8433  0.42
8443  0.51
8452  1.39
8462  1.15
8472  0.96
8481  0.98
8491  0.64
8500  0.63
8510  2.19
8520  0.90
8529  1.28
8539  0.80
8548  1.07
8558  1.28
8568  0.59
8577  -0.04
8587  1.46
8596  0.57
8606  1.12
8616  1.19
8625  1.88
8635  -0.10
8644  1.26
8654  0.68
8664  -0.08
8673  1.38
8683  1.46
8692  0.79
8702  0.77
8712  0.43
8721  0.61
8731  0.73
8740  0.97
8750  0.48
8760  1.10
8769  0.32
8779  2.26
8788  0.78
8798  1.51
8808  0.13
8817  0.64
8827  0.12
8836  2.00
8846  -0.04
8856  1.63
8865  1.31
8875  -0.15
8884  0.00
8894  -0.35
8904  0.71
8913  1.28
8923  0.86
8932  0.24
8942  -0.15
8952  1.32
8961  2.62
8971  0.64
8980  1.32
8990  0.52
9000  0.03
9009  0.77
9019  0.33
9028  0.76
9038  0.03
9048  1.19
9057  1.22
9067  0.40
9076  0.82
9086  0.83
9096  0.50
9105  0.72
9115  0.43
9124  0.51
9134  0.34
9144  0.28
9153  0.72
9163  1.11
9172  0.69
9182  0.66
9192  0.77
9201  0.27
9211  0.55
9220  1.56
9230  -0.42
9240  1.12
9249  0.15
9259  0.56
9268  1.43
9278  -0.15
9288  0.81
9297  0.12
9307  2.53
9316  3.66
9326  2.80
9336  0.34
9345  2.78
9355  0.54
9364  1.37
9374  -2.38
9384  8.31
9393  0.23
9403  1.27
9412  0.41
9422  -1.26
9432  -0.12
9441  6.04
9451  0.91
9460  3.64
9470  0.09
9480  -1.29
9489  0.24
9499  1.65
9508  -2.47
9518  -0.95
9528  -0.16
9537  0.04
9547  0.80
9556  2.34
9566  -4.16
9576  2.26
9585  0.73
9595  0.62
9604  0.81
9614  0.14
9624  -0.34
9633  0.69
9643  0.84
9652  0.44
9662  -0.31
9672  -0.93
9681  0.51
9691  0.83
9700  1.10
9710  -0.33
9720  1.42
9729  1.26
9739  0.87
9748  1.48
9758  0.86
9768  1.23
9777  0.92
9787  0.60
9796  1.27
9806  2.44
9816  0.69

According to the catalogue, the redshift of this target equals 0.56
